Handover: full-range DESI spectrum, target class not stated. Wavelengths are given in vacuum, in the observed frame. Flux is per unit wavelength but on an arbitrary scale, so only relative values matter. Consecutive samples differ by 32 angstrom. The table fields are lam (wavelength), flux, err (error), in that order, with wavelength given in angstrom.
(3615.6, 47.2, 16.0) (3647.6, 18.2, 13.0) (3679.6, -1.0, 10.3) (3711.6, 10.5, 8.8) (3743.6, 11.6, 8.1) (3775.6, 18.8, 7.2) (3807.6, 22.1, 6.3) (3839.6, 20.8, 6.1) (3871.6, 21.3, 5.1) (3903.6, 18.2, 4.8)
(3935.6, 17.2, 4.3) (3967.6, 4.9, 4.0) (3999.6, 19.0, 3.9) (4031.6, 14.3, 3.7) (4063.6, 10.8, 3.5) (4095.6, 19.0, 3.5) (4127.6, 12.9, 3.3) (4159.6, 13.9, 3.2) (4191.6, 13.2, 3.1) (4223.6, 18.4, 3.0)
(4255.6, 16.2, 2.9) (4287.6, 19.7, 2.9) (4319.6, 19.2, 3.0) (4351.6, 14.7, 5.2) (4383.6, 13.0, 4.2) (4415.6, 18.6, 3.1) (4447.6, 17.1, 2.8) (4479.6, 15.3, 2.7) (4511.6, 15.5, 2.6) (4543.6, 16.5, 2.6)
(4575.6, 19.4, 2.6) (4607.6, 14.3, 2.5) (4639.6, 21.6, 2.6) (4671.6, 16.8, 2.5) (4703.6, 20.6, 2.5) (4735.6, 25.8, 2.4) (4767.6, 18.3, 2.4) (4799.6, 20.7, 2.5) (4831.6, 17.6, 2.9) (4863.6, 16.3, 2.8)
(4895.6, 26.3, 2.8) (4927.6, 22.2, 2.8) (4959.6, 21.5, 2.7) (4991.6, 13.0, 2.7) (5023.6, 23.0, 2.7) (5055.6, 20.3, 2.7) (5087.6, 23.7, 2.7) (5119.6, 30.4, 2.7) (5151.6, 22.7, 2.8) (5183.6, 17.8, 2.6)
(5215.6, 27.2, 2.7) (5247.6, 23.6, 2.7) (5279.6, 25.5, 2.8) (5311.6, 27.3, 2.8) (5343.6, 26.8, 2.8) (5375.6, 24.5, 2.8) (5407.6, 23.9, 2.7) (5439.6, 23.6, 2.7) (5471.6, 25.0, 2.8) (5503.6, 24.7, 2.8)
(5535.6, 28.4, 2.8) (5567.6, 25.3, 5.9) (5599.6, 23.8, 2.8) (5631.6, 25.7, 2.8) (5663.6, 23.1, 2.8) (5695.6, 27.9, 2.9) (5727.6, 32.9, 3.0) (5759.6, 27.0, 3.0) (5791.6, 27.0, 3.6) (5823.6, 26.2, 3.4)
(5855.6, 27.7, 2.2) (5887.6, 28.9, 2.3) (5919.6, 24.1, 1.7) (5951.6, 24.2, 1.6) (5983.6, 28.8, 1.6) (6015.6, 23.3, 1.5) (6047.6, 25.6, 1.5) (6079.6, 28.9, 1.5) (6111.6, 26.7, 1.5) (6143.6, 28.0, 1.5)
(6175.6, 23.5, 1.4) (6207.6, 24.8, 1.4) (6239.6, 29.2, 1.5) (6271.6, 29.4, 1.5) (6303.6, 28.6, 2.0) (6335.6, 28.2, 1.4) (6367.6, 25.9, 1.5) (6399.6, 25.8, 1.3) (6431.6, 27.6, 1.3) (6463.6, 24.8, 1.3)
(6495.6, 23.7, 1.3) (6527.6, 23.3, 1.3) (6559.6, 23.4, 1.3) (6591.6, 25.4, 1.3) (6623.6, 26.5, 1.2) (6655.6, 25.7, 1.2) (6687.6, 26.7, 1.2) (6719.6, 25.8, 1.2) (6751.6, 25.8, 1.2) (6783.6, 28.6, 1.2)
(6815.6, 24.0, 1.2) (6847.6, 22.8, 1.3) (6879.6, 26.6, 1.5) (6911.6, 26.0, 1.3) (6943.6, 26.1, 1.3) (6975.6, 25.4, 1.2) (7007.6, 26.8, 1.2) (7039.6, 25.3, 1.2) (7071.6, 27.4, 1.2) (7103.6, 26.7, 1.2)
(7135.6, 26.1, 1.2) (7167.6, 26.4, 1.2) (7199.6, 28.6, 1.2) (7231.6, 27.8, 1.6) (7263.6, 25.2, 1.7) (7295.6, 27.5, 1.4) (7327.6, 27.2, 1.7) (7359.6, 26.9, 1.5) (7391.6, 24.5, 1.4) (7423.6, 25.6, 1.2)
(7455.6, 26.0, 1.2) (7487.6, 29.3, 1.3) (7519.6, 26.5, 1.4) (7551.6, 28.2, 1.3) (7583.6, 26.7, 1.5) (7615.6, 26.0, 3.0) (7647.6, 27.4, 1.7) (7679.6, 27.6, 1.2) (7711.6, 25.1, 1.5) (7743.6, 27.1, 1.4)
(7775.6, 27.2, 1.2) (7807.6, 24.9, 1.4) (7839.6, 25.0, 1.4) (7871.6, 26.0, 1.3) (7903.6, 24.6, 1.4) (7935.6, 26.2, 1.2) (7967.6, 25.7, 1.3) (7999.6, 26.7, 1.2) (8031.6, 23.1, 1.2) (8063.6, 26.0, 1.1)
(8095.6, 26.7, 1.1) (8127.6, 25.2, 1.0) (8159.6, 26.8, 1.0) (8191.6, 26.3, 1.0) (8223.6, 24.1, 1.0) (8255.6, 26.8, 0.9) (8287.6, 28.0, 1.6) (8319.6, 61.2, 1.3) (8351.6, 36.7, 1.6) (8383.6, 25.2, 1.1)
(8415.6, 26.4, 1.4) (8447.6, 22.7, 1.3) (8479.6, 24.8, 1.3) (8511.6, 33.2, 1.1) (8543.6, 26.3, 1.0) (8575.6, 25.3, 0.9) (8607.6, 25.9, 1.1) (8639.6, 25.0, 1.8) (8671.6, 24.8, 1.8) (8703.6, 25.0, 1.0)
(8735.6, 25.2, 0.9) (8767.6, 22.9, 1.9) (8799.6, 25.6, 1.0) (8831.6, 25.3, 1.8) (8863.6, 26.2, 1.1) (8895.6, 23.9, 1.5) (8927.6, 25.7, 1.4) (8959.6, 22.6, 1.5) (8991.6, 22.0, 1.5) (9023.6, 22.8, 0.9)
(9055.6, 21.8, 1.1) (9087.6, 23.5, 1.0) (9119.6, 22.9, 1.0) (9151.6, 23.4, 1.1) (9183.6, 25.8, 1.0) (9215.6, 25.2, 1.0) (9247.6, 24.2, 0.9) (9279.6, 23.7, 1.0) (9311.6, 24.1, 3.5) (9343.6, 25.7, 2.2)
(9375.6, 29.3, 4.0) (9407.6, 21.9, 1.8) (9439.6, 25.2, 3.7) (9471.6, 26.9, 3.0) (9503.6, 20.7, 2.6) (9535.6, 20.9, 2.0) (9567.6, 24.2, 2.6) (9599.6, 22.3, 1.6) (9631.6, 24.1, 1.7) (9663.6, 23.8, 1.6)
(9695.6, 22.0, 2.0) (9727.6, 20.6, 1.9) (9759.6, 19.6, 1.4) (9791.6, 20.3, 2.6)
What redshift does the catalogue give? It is 0.266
